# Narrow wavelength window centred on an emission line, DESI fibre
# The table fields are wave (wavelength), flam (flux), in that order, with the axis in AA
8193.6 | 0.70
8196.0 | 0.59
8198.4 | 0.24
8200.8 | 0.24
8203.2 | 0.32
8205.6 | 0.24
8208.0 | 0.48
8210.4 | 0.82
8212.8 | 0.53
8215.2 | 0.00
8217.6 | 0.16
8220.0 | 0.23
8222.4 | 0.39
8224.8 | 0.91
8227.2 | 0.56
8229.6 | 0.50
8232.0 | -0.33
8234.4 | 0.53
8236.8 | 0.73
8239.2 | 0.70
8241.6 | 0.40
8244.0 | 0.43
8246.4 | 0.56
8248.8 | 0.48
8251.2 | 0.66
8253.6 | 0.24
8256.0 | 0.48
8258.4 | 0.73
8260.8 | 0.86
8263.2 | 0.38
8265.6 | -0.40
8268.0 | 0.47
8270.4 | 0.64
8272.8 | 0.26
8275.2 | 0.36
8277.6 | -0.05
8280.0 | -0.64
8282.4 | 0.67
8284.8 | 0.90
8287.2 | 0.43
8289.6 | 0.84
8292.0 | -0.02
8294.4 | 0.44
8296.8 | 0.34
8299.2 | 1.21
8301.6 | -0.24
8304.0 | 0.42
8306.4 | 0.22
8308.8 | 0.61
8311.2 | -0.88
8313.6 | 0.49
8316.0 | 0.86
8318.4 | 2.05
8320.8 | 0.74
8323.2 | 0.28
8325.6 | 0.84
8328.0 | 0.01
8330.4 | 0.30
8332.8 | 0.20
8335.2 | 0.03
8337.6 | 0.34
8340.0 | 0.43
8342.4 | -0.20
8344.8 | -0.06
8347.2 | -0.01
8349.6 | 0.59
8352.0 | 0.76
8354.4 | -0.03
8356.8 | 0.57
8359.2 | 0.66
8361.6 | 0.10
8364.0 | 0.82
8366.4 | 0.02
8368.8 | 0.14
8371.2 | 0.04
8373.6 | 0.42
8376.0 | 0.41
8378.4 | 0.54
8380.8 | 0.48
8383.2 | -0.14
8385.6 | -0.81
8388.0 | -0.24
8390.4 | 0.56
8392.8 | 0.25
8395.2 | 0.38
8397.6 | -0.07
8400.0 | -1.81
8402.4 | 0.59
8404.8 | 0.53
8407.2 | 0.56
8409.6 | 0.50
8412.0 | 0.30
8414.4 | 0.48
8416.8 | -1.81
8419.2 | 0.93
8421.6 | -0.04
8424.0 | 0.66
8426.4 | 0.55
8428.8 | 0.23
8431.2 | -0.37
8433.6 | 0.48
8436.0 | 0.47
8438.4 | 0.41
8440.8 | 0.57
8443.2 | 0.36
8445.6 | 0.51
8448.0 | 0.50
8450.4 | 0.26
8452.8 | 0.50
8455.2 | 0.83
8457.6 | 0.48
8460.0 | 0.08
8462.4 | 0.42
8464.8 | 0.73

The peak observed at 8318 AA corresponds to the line H-gamma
